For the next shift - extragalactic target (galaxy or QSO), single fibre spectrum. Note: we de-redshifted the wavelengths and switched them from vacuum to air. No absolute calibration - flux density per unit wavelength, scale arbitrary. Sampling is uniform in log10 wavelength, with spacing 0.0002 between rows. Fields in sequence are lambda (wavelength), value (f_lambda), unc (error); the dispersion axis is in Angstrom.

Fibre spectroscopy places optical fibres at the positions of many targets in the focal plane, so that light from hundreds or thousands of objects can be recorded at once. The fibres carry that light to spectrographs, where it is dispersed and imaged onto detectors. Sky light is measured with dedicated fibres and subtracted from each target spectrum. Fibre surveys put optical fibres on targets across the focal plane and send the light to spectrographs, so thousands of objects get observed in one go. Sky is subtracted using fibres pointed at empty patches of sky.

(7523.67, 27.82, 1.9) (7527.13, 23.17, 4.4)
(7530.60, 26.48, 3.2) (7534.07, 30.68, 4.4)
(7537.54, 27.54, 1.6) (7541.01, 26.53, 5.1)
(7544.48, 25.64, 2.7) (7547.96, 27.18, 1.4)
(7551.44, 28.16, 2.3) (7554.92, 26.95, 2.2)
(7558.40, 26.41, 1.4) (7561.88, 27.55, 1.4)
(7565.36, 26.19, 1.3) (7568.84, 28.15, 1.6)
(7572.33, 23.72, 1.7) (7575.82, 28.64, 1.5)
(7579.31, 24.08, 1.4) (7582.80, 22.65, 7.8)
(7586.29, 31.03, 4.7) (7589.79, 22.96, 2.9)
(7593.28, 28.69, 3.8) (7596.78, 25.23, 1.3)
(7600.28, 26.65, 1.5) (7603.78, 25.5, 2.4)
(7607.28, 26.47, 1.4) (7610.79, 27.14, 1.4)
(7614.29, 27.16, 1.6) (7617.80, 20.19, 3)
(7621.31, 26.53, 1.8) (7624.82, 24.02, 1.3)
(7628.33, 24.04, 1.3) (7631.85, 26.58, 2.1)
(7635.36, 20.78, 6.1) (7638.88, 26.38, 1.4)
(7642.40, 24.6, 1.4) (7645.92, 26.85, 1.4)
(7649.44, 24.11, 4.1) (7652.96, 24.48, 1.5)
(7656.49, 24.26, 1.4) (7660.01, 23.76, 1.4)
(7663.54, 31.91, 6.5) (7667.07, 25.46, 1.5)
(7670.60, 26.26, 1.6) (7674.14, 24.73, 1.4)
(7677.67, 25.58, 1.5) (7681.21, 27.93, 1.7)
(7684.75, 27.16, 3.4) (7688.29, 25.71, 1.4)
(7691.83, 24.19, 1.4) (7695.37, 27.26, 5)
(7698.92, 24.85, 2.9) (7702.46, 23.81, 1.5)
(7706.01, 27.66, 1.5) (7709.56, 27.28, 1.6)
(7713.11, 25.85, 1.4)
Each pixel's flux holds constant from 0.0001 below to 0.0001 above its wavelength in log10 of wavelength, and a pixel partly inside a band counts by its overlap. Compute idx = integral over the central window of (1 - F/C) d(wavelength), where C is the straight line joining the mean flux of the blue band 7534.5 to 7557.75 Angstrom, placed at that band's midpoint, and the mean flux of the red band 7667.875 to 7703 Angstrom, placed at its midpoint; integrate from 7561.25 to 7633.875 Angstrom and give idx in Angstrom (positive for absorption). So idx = 2.3 Angstrom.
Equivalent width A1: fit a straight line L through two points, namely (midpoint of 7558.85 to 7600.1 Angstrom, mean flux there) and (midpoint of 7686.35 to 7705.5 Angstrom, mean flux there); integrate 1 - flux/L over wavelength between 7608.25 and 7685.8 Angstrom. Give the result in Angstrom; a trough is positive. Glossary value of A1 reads 0.9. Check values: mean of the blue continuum 26.3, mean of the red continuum 25.4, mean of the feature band 25.4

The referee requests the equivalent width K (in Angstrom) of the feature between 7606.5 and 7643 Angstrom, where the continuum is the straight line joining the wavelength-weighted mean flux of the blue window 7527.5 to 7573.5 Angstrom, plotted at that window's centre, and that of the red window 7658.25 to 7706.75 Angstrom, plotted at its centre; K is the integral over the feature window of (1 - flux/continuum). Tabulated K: 2.2 Angstrom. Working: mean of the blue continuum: 26.9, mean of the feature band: 24.9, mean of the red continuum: 26.1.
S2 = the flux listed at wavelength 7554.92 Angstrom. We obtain 26.95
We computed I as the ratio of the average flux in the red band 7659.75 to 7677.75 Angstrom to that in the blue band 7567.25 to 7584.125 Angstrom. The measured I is 1.04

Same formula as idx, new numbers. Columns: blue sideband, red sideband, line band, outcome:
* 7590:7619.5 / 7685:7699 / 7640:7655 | 0.4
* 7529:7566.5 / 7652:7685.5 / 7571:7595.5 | 0.8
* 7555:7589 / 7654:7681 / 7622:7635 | 0.8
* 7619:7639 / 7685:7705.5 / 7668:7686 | -0.8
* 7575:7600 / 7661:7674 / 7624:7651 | 2.1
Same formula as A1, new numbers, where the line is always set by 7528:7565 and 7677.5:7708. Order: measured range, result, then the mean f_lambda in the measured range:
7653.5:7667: 0.0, 26.3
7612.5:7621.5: 0.8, 24.3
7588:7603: 0.5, 25.9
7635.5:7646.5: 0.6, 25.1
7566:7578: 0.1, 26.7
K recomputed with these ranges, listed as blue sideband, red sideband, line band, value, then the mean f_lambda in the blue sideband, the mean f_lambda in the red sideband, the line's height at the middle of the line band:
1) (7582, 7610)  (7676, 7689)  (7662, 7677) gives -0.17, 26.3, 26.7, 26.6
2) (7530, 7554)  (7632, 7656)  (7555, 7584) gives 0.74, 27.5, 24.7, 26.7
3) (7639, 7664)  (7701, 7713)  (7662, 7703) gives -0.62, 25.4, 26.3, 25.9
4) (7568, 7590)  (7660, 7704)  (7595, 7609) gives 0.03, 26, 26.1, 26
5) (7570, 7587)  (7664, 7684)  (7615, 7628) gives 1.08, 25.8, 26.4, 26.1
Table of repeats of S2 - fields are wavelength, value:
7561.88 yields 27.55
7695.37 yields 27.26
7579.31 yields 24.08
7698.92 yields 24.85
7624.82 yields 24.02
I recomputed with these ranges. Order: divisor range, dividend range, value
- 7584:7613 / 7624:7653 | 0.93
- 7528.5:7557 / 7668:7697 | 0.95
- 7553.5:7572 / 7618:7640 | 0.91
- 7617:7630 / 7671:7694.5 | 1.08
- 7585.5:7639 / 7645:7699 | 1.02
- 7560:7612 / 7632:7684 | 0.97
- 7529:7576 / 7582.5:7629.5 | 0.95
